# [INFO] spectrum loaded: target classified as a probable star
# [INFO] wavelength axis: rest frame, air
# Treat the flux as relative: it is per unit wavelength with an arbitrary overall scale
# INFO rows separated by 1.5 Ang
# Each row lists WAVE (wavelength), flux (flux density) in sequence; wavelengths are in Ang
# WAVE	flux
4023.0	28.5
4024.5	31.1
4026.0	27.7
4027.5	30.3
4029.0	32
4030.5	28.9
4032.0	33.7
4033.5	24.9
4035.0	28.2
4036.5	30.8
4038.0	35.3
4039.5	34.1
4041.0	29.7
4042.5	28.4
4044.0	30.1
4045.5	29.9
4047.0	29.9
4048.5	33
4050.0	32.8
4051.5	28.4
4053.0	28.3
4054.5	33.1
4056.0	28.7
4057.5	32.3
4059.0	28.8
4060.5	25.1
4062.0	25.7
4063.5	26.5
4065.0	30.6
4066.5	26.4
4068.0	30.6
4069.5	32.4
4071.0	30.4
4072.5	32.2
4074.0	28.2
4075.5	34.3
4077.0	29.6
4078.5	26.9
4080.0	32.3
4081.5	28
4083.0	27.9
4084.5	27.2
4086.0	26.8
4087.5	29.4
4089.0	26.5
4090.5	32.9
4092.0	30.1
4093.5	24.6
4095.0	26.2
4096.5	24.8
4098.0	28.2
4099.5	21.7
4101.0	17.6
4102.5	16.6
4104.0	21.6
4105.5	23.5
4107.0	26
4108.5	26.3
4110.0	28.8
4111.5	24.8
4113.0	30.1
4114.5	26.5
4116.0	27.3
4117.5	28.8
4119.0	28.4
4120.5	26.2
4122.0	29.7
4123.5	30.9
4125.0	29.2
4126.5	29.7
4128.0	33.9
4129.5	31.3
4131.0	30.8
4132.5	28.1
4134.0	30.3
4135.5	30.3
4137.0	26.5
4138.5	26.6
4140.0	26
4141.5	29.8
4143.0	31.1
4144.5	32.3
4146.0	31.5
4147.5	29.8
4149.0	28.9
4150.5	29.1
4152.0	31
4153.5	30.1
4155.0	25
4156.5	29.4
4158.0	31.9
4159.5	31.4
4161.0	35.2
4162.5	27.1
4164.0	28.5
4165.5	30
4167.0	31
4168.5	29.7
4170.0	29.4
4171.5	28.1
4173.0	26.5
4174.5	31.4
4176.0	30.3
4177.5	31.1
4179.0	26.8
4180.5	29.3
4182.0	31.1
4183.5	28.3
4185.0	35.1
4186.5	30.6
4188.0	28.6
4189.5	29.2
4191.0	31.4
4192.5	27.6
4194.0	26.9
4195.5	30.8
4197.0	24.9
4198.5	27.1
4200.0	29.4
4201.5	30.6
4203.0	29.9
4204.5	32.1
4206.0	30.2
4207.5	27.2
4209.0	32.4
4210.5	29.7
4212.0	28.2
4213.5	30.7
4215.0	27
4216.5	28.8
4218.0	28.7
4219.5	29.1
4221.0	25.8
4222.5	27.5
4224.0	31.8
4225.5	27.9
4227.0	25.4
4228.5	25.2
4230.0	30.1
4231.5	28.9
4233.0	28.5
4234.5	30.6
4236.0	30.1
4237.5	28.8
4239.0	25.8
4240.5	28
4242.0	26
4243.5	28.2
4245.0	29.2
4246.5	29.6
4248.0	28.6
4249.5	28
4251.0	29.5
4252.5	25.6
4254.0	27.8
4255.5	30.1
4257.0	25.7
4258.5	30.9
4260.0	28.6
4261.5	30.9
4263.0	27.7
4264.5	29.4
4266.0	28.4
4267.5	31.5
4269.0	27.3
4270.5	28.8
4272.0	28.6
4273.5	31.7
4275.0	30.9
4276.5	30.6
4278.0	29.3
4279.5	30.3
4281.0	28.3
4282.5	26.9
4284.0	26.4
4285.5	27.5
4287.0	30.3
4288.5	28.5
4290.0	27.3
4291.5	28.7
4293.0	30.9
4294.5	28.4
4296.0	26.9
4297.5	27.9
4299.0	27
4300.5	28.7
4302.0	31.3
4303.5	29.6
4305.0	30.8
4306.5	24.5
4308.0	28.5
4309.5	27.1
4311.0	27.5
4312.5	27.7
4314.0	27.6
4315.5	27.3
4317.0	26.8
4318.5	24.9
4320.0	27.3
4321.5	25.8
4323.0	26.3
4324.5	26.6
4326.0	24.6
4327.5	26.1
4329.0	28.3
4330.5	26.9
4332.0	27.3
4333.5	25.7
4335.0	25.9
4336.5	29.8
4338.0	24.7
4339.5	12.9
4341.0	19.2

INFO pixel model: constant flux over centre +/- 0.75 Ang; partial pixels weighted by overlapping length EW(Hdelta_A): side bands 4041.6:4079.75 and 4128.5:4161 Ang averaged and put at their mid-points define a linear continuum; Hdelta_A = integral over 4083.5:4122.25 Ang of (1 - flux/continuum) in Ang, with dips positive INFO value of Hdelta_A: 4.69 Ang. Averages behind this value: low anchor 29.7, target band 26.1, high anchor 29.7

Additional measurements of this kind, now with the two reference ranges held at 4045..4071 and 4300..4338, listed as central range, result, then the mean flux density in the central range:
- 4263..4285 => -1.15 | 29.1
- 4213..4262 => -0.70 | 28.4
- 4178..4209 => -1.17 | 29.4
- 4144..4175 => -1.26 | 29.8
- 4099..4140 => 2.71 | 27.1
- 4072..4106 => 2.90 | 26.8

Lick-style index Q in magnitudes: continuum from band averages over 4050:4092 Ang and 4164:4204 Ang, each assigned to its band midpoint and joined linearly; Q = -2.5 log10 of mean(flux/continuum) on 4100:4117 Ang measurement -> 0.20 mag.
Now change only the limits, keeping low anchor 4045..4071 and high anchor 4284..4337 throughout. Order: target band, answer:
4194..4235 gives -0.02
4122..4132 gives -0.06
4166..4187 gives -0.05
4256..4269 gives -0.04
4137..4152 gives -0.02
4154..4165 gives -0.04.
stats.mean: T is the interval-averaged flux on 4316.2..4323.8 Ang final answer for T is 26.2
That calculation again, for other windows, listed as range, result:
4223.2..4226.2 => 29.8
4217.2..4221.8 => 27.9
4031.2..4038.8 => 30.6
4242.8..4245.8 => 28.7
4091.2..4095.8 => 27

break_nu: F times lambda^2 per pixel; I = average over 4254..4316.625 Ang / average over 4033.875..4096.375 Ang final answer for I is 1.08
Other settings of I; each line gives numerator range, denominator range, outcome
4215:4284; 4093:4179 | 1.07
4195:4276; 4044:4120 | 1.11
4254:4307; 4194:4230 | 1.04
